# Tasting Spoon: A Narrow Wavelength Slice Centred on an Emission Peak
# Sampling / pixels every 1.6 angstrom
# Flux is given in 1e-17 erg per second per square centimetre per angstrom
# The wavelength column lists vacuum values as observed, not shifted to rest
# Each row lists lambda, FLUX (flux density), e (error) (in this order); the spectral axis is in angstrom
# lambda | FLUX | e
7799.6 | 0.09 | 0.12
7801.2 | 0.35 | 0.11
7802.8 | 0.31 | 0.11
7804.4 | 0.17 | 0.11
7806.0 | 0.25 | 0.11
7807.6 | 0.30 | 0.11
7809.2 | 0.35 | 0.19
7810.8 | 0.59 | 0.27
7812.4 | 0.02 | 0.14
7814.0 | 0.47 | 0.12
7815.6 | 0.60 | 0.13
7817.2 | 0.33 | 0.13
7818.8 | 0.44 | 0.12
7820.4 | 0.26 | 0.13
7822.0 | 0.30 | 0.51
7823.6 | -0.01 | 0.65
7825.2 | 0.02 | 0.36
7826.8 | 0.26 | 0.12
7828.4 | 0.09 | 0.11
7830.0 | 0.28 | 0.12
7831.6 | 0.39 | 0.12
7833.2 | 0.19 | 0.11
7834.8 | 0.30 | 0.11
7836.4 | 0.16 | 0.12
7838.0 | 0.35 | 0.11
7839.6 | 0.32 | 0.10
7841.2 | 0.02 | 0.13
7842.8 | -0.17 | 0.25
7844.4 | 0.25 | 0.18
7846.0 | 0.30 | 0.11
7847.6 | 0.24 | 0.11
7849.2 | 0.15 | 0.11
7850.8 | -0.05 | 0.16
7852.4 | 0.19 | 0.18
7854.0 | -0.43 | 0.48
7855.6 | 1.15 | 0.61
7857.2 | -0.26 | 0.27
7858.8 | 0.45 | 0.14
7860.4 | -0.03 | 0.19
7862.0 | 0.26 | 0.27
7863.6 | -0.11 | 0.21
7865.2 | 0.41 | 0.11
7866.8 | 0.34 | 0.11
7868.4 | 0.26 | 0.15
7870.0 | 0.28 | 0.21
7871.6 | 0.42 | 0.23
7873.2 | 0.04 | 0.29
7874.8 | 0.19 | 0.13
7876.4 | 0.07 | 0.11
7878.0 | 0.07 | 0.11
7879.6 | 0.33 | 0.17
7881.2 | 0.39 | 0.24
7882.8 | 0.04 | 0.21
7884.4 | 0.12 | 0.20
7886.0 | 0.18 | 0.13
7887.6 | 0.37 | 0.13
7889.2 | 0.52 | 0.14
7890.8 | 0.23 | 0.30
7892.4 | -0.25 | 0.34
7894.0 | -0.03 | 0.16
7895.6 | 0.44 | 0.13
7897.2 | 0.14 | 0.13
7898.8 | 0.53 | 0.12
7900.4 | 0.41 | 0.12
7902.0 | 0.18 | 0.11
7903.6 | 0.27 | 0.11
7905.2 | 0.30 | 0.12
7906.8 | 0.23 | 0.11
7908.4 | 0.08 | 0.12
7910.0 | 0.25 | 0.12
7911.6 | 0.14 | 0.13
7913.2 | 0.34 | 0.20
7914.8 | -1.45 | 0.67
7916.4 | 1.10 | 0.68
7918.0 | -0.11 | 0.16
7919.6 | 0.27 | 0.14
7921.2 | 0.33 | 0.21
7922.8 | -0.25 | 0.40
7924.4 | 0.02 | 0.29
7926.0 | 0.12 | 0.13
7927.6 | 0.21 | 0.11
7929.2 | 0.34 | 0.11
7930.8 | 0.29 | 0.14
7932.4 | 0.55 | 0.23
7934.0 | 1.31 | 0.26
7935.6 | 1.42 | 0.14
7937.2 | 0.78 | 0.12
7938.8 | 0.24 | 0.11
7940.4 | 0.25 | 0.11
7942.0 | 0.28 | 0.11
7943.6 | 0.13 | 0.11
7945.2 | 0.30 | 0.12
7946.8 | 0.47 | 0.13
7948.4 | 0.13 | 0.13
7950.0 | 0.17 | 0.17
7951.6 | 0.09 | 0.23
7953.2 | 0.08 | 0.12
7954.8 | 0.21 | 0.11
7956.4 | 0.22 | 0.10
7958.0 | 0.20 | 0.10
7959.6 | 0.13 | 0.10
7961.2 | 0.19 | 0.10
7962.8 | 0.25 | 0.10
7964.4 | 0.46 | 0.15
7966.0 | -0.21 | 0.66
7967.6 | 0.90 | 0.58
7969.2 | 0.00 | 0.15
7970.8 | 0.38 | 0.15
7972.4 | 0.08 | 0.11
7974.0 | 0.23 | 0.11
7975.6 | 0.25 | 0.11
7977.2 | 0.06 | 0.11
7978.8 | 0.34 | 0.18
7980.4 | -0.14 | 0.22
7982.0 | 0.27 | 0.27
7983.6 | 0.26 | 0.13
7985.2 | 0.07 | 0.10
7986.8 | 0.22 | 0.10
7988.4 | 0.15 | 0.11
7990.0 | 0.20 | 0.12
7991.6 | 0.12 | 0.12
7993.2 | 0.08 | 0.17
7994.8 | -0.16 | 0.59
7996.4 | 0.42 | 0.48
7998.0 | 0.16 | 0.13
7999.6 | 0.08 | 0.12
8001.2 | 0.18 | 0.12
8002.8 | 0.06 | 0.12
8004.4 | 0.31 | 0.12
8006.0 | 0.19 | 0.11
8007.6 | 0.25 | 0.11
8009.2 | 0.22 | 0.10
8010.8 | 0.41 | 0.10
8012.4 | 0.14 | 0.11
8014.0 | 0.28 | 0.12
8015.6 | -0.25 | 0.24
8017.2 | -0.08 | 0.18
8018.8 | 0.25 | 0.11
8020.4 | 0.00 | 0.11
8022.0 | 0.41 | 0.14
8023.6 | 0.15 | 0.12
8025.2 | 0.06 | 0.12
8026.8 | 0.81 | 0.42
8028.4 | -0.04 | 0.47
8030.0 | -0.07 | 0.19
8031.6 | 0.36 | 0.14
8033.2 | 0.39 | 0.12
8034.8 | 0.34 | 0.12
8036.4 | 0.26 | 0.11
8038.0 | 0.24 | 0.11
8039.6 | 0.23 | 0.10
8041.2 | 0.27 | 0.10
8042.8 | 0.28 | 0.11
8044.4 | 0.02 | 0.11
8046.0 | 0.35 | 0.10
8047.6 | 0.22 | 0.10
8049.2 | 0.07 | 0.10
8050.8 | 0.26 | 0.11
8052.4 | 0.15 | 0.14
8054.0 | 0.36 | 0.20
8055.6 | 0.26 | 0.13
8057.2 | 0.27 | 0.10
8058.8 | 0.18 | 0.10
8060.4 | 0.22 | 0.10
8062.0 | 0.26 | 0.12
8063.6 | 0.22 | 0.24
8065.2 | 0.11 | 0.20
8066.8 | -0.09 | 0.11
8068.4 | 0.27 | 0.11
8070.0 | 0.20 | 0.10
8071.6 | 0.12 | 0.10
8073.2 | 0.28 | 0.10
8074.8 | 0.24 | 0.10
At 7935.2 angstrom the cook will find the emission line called H-beta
